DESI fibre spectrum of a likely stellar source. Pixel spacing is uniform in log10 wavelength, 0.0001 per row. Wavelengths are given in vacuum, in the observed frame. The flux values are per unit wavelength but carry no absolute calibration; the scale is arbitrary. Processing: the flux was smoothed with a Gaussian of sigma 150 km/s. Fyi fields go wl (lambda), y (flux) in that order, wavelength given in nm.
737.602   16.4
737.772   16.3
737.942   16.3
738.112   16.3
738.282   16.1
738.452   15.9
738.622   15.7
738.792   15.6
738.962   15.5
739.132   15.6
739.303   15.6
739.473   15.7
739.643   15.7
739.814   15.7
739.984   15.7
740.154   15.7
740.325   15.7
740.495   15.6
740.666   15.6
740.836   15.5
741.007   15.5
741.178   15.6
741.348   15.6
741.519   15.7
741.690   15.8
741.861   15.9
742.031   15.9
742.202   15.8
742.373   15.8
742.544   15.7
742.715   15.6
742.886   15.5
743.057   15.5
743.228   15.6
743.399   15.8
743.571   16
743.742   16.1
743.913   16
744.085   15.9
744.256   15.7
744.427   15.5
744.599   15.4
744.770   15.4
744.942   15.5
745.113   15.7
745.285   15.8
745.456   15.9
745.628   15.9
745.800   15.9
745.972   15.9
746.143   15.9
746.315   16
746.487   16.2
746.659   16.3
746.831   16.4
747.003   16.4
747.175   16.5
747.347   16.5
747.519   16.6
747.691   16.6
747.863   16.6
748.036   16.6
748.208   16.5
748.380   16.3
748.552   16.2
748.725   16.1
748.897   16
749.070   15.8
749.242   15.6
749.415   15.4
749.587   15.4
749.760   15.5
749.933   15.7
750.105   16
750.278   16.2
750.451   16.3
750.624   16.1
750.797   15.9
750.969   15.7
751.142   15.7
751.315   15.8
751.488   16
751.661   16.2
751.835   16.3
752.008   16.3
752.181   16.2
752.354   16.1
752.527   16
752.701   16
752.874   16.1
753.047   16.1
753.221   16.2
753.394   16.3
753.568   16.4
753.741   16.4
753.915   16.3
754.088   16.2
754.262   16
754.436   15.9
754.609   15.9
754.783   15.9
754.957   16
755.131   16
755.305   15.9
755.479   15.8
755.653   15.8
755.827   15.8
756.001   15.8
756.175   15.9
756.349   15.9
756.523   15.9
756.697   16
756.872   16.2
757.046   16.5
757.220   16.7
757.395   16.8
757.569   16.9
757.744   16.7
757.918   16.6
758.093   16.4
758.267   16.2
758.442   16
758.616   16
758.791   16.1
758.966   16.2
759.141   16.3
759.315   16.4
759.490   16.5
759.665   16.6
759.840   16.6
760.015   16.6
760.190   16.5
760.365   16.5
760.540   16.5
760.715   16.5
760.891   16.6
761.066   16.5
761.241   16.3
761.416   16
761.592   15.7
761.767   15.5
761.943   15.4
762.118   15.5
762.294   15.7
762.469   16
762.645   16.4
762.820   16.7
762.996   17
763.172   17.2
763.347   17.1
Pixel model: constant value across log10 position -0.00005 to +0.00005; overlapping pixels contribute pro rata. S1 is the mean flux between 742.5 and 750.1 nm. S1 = 15.9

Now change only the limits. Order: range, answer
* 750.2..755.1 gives 16.1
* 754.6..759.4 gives 16.2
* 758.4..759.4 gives 16.2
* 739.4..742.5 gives 15.7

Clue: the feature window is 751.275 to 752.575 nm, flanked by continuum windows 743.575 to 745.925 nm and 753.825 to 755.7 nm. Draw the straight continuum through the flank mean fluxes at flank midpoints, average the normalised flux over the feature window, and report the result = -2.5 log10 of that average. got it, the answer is -0.01 mag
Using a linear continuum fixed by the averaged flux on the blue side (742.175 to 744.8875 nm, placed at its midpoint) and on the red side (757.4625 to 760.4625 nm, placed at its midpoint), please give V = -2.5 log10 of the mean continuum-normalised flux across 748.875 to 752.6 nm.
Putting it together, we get 0.01 mag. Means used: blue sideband 15.7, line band 15.9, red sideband 16.4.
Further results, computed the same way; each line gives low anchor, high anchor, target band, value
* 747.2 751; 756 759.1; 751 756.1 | 0.010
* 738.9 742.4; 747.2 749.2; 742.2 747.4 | 0.011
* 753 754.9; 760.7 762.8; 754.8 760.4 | -0.011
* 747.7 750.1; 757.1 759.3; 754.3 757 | 0.025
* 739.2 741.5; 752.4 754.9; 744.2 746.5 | 0.004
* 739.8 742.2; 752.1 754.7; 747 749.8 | -0.013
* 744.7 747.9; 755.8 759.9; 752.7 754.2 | -0.001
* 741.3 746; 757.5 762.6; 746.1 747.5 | -0.031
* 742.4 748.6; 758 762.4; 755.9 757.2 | 0.006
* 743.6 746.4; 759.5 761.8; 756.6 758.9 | -0.009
